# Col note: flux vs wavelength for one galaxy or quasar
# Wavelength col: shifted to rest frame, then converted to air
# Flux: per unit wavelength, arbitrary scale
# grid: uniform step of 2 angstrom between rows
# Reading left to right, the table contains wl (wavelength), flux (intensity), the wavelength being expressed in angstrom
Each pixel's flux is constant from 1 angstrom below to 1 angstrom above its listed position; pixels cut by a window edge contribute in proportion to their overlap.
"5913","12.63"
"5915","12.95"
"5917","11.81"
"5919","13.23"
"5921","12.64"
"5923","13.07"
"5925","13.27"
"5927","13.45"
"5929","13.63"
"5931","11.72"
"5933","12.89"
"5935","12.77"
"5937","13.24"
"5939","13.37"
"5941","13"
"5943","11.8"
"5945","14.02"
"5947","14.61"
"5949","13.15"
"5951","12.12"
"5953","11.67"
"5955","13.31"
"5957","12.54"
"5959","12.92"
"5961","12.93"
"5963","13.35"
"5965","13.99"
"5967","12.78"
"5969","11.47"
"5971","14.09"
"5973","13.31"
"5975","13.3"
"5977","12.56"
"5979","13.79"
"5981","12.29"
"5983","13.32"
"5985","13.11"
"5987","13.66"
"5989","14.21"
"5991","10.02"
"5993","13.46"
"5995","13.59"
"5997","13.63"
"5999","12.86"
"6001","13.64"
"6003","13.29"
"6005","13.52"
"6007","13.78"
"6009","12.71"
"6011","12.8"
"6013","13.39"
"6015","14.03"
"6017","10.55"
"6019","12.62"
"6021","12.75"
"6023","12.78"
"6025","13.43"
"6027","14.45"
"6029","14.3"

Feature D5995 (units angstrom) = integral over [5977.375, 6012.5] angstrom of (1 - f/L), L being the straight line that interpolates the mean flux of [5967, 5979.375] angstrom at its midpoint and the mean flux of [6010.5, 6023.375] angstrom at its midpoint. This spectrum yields -0.8 angstrom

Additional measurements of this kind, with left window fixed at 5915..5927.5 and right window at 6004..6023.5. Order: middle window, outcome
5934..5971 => -0.2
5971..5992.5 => -0.2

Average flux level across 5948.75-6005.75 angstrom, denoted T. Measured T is 13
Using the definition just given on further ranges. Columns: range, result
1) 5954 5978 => 13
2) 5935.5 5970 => 13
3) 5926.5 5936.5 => 12.9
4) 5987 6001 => 13.1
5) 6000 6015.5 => 13.4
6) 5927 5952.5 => 13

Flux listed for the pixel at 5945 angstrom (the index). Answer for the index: 14.02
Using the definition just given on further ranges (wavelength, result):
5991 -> 10.02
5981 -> 12.29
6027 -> 14.45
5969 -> 11.47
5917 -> 11.81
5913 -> 12.63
